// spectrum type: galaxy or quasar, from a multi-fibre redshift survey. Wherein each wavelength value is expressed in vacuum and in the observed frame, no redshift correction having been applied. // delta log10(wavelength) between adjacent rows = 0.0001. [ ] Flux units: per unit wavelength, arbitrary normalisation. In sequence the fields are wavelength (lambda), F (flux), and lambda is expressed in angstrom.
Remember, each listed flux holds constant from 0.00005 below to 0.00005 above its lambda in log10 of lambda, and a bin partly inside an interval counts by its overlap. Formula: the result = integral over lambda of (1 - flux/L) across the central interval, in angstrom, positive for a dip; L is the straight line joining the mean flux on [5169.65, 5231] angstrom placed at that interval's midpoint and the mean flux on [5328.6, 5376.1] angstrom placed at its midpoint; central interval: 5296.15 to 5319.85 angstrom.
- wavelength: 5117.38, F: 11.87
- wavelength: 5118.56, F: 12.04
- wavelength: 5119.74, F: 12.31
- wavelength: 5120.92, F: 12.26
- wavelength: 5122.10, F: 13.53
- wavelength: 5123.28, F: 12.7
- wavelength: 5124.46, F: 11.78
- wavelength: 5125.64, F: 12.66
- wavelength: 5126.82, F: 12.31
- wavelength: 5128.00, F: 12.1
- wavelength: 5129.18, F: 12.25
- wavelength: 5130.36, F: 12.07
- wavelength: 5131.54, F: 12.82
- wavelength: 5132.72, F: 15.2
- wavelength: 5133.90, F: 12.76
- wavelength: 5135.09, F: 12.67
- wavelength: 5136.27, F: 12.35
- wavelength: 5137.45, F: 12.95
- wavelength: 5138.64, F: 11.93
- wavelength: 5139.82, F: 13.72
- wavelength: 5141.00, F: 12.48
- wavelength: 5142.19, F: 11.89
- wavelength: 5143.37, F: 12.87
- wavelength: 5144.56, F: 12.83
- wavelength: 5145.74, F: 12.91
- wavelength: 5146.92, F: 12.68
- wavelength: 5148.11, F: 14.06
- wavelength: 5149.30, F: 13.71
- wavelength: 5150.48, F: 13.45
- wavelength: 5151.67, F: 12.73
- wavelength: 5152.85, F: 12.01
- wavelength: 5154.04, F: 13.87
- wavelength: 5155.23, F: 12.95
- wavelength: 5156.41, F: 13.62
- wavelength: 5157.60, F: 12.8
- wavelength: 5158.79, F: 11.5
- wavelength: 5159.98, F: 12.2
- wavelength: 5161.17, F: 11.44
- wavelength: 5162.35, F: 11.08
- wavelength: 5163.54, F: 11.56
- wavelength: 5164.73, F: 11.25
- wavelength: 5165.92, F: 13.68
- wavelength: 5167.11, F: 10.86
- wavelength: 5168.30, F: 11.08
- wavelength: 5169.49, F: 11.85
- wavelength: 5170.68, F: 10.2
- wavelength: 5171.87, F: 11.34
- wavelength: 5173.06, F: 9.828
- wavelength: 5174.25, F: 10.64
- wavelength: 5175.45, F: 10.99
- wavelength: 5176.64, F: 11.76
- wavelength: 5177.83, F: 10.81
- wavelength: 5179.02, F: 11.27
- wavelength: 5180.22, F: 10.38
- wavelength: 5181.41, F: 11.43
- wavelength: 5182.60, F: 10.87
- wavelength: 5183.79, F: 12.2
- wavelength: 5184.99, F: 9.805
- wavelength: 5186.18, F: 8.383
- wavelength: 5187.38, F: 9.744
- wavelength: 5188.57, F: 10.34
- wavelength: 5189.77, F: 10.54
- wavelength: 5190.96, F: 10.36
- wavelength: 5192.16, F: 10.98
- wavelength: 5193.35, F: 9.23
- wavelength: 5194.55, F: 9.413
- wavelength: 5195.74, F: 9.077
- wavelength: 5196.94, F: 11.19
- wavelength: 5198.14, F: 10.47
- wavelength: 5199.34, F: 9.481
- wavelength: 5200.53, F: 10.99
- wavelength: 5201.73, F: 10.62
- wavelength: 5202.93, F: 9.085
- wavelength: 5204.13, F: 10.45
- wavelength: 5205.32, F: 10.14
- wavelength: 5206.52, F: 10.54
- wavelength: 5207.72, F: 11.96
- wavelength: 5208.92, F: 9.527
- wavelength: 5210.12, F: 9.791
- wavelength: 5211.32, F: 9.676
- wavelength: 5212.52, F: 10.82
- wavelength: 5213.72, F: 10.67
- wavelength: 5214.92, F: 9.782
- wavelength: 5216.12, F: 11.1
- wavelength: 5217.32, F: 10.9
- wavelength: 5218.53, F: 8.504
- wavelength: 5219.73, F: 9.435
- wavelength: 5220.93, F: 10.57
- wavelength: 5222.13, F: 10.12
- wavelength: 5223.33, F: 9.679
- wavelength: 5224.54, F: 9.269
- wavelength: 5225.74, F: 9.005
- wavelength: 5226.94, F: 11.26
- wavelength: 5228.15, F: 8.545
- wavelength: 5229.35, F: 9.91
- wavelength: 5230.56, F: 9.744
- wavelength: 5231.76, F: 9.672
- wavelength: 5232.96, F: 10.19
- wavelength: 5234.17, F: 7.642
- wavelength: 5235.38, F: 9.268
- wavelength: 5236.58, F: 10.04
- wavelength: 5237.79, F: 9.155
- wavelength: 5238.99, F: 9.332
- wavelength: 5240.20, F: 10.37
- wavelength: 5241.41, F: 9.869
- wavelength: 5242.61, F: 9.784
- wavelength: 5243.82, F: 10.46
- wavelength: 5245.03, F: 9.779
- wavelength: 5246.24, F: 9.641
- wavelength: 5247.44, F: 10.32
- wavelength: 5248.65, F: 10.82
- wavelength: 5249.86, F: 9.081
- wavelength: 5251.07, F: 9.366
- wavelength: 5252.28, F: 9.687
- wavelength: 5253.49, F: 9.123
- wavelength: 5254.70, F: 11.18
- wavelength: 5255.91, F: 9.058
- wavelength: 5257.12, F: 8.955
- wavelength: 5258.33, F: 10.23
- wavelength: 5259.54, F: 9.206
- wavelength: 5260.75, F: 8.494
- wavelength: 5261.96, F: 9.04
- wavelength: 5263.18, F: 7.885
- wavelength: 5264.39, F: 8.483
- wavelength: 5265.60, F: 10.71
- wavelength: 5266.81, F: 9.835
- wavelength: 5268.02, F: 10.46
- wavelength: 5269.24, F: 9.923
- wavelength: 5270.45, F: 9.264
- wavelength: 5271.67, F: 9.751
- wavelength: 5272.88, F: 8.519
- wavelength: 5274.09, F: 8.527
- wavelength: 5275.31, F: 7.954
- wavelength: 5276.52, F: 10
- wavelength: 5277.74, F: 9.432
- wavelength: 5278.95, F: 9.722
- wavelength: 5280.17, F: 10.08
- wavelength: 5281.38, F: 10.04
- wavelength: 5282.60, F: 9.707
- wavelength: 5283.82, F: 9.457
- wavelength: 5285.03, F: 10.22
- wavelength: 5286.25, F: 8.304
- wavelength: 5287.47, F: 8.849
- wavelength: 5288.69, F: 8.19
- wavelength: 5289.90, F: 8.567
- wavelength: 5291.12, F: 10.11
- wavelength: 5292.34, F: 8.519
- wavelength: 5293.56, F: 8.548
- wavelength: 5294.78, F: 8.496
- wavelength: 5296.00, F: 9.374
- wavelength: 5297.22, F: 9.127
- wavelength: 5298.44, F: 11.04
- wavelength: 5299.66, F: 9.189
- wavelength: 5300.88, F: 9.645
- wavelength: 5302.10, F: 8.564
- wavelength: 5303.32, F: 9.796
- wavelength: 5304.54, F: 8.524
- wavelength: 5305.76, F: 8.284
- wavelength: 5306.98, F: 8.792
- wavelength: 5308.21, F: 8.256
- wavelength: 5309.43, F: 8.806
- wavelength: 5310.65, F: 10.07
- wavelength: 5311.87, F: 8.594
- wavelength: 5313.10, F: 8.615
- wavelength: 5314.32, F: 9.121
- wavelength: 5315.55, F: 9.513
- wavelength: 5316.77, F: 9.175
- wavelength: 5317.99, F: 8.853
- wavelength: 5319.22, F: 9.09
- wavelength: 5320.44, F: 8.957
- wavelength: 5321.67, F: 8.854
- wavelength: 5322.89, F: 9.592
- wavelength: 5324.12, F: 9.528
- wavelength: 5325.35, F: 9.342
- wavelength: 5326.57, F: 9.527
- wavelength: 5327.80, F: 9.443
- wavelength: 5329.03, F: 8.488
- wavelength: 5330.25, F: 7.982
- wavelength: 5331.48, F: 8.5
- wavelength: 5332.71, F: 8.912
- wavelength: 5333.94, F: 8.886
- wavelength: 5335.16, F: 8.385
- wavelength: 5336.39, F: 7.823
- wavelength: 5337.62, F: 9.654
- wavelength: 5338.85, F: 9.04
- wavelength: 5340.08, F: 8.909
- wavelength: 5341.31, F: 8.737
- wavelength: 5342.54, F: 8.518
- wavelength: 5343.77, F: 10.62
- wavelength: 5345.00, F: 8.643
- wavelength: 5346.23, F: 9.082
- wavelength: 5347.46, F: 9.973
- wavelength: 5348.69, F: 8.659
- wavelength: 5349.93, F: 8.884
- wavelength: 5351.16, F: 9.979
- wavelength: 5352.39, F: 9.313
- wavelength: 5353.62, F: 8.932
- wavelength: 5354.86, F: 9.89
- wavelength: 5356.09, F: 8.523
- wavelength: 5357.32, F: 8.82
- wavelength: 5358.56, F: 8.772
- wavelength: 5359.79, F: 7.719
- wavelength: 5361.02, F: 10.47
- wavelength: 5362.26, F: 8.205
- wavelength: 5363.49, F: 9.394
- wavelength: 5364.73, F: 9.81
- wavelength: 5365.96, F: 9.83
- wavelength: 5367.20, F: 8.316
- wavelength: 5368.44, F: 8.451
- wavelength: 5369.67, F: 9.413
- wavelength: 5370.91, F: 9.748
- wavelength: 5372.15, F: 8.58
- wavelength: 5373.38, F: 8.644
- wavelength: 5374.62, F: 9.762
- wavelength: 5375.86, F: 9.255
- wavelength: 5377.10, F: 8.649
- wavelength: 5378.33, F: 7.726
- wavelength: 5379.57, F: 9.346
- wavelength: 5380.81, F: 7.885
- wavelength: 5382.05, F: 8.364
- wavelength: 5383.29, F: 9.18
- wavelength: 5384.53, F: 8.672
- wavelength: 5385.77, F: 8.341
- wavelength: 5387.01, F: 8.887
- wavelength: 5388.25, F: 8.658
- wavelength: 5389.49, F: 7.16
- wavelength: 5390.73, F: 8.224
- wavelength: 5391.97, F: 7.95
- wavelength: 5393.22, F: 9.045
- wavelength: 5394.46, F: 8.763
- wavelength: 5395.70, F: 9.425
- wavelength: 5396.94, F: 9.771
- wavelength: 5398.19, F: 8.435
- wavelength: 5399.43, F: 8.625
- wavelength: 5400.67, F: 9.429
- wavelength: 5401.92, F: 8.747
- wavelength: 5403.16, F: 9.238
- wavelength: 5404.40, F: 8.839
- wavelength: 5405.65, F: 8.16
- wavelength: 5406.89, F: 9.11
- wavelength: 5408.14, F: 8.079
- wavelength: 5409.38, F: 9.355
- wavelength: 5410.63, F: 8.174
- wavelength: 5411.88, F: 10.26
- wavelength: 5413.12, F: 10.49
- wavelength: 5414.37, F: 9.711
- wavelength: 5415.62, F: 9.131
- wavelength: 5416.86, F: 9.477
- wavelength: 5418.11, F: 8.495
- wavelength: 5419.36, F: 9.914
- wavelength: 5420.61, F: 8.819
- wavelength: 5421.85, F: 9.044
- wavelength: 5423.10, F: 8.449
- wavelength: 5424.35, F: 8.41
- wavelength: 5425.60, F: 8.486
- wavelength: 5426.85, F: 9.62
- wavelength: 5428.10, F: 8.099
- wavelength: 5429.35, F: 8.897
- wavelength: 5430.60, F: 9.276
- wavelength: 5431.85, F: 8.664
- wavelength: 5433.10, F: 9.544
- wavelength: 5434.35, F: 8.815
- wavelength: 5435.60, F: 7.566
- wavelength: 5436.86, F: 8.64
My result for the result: 0.7 angstrom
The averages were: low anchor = 10.3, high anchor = 9.01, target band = 9.11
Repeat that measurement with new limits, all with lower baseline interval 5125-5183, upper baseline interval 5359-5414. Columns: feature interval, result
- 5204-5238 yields 4.0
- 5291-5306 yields 1.4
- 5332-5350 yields 1.0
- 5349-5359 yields 0.2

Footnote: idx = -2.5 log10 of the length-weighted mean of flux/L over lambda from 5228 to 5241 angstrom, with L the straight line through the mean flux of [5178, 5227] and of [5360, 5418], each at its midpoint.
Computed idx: 0.06 mag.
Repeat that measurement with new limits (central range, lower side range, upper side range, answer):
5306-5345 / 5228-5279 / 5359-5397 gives 0.016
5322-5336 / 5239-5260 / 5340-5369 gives 0.040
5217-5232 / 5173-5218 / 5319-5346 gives 0.042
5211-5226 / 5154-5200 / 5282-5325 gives 0.041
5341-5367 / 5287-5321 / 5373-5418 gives -0.028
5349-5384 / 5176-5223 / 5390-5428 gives 0.030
